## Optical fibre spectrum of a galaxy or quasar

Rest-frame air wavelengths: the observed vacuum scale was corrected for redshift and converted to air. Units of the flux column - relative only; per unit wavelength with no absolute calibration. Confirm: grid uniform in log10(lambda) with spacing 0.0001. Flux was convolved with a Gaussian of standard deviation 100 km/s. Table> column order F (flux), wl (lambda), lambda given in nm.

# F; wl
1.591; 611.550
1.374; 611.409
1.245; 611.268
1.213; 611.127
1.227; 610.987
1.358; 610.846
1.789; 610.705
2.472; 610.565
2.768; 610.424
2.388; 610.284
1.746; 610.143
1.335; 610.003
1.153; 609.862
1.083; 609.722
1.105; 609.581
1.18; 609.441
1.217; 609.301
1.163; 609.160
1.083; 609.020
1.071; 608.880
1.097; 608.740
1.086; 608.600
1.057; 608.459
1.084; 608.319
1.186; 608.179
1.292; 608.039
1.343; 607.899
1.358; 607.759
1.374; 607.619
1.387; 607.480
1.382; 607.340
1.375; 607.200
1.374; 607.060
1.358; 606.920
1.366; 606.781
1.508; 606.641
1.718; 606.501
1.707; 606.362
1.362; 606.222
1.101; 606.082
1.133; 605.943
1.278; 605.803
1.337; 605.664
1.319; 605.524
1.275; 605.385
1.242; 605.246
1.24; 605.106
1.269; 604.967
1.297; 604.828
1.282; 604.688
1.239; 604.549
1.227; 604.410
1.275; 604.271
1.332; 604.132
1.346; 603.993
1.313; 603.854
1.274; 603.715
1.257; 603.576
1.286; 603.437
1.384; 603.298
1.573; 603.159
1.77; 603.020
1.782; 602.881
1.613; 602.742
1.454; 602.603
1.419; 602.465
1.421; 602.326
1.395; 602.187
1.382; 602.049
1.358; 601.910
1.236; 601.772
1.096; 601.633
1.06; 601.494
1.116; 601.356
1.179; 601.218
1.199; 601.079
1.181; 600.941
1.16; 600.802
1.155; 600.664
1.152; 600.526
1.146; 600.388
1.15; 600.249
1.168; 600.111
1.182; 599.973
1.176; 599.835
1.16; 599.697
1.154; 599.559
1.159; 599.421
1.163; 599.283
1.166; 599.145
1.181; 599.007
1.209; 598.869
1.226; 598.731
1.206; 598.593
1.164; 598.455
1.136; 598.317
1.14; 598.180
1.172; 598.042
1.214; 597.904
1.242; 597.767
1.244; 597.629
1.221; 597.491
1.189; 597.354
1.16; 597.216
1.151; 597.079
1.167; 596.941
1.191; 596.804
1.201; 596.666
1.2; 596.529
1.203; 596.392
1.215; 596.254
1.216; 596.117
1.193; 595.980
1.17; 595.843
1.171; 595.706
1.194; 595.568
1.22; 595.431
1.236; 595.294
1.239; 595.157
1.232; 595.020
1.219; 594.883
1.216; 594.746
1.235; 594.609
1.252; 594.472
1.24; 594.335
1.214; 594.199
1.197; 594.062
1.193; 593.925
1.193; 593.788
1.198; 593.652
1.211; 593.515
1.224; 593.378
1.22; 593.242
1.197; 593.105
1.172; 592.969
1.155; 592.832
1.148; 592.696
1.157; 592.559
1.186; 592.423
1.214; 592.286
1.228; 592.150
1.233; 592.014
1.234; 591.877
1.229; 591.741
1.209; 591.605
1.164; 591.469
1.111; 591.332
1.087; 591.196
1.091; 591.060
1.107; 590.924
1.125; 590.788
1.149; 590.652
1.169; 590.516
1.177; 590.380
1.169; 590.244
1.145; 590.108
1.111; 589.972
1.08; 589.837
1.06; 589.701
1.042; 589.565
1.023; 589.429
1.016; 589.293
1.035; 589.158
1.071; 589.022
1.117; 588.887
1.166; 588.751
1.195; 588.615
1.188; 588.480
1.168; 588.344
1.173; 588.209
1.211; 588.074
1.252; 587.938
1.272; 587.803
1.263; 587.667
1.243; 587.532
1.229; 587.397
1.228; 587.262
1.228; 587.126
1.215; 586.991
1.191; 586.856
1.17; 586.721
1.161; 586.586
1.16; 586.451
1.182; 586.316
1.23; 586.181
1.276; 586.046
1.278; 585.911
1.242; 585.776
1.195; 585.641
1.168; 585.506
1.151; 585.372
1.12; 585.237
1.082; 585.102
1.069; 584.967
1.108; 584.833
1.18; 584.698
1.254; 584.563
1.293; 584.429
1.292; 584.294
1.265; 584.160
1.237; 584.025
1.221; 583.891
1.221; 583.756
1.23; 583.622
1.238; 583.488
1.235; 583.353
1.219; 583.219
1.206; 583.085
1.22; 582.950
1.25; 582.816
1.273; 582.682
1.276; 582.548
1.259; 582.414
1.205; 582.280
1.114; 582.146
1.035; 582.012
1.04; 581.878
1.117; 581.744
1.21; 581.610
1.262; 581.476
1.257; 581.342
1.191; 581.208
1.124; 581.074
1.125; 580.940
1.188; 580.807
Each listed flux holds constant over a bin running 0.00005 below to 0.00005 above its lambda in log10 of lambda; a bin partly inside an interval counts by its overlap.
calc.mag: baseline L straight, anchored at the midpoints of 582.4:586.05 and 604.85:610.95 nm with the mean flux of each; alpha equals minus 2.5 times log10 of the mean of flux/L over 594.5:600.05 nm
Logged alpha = 0.10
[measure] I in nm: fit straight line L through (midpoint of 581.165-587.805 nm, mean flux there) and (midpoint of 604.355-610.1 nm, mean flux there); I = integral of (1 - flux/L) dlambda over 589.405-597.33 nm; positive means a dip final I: 0.33 nm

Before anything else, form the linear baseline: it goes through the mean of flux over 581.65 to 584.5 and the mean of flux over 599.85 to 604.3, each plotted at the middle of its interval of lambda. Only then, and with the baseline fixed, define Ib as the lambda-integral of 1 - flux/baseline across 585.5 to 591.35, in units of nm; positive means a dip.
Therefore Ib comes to 0.354 nm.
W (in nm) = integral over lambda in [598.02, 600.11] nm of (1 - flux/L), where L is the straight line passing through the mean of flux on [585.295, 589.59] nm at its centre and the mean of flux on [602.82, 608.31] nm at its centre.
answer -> 0.19 nm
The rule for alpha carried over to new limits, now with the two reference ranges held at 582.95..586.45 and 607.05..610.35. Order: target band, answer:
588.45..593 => 0.08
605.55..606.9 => -0.09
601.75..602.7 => -0.11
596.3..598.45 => 0.05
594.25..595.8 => 0.02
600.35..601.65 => 0.10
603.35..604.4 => -0.02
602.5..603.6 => -0.20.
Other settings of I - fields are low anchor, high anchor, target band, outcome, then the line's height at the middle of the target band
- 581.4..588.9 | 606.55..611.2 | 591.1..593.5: 0.14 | 1.26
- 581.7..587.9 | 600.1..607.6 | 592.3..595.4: 0.13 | 1.26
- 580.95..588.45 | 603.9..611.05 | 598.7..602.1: 0.36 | 1.32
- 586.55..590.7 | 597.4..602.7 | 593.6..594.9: -0.03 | 1.18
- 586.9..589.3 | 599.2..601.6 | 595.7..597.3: -0.03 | 1.17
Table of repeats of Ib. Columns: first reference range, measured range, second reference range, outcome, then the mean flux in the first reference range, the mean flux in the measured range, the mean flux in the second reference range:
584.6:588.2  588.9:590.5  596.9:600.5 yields 0.14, 1.2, 1.09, 1.18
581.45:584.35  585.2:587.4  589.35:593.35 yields -0.03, 1.21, 1.2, 1.15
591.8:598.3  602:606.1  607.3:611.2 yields -0.10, 1.2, 1.35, 1.39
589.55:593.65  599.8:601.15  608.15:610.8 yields 0.13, 1.16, 1.17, 1.43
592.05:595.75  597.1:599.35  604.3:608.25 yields 0.11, 1.21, 1.19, 1.33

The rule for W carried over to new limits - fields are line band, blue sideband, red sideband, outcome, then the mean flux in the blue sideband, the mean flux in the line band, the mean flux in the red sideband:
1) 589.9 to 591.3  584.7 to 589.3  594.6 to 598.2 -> 0.07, 1.18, 1.13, 1.2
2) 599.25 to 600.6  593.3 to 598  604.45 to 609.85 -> 0.08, 1.21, 1.16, 1.27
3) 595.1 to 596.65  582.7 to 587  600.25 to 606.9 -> 0.08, 1.21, 1.21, 1.32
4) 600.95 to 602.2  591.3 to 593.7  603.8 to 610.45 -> 0.06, 1.19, 1.22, 1.33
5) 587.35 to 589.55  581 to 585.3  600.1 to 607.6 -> 0.12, 1.2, 1.16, 1.32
